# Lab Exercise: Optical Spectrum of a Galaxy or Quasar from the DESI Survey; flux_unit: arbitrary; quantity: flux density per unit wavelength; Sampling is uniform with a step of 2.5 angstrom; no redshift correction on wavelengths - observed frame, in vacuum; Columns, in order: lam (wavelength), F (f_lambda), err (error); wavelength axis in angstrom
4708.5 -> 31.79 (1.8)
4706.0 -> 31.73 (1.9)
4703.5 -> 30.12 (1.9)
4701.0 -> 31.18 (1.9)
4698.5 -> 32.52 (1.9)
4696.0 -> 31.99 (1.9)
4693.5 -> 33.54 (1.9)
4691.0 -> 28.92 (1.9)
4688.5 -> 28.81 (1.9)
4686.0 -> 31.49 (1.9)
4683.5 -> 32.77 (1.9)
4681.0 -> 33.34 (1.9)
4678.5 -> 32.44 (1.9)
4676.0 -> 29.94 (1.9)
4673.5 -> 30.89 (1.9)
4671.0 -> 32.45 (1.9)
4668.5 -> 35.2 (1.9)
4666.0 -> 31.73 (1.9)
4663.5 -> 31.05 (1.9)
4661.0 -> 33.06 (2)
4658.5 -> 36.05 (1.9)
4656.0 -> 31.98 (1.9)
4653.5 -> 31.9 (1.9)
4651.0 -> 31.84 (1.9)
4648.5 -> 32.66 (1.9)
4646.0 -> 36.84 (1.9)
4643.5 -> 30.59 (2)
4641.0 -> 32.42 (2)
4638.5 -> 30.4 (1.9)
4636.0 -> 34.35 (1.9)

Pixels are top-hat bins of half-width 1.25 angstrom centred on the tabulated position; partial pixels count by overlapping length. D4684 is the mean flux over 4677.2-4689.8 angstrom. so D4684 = 31.8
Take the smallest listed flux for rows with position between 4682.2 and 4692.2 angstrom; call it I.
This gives 28.81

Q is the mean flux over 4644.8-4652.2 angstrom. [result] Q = 33.8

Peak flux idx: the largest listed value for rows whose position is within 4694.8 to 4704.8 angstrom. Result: 32.52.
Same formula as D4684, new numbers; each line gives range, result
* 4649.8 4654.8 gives 31.9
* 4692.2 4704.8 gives 31.9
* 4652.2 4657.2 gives 31.9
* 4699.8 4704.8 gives 30.7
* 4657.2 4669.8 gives 33.4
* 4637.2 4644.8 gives 31.2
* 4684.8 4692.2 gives 29.7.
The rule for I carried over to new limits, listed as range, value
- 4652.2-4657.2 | 31.9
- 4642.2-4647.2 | 30.59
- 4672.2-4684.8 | 29.94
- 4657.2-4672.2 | 31.05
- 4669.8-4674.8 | 30.89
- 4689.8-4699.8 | 28.92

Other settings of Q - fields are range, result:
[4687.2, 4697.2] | 30.8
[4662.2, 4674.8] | 32.3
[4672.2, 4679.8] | 31.1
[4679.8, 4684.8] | 33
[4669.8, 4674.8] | 31.6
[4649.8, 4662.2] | 33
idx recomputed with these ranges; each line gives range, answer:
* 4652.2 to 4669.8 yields 36.05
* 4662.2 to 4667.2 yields 31.73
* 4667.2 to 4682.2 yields 35.2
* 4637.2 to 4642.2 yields 32.42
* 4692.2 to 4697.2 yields 33.54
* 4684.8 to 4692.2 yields 31.49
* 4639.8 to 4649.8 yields 36.84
